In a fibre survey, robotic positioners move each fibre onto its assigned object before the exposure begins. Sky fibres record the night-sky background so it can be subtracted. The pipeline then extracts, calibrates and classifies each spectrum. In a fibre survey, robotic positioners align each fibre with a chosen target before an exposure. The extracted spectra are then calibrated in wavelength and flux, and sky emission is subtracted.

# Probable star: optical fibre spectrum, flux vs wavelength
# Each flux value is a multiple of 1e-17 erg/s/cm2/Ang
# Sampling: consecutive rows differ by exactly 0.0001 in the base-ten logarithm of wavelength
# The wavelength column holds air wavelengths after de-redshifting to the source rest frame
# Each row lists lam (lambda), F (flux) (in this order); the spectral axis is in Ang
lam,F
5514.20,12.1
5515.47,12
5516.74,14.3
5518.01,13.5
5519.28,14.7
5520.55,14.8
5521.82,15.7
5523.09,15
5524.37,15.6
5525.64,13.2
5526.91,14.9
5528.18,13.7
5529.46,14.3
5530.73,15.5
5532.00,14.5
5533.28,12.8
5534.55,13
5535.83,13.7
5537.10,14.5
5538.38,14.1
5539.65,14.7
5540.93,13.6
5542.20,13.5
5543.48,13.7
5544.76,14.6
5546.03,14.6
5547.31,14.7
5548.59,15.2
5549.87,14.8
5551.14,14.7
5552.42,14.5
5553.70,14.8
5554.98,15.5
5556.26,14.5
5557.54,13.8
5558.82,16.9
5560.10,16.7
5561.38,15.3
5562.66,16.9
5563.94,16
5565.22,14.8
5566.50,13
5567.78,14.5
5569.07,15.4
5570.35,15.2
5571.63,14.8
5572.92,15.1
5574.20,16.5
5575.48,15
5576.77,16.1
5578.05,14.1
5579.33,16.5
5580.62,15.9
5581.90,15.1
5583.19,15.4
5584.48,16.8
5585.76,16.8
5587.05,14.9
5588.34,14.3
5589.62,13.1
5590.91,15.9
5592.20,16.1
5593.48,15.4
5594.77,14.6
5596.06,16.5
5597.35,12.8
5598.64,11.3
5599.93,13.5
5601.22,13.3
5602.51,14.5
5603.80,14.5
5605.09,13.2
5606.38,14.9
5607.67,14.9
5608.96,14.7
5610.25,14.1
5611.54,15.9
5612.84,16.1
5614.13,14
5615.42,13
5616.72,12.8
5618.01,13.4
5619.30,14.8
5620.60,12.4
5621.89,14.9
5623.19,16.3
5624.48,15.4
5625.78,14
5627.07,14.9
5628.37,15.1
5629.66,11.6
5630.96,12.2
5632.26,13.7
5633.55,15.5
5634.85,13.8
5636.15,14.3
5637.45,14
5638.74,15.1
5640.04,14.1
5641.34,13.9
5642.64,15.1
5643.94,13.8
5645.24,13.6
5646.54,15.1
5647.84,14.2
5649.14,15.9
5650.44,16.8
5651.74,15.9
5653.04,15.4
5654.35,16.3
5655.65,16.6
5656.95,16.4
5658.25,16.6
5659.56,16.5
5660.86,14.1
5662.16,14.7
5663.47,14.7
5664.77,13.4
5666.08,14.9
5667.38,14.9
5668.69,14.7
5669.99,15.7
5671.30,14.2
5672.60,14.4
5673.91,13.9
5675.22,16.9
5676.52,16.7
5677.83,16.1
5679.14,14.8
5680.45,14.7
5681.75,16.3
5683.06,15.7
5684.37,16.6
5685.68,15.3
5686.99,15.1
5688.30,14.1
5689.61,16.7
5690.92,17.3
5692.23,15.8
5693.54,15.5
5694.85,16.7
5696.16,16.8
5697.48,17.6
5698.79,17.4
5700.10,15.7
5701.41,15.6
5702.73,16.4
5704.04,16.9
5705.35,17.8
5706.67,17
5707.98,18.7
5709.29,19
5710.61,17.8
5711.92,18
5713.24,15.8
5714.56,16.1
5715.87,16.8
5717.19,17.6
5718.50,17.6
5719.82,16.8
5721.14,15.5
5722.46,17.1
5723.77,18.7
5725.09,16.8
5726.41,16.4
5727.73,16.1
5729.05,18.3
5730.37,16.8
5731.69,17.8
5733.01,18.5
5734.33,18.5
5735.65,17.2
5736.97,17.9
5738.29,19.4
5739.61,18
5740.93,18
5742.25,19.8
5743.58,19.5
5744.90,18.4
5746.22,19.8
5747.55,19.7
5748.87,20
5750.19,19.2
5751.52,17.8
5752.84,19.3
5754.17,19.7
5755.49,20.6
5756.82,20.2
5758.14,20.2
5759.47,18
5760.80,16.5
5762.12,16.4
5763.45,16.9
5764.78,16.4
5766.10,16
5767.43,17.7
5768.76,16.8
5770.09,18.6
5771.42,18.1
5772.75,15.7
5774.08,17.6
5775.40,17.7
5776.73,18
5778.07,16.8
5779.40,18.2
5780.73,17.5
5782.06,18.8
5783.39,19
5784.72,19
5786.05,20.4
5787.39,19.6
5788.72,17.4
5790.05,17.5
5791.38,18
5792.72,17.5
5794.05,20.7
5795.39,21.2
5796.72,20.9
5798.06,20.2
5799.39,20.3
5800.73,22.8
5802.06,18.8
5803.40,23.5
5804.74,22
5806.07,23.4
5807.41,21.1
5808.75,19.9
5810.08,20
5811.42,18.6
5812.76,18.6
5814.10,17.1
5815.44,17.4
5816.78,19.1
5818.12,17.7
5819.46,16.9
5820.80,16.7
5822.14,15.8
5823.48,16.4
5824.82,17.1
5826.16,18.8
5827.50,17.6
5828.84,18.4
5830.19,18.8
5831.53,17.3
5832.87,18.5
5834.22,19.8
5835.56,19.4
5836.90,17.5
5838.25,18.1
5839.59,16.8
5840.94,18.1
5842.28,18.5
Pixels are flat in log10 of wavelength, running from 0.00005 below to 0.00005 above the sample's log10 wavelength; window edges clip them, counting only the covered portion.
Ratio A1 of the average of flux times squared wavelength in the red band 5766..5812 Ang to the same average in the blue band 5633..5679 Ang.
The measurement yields 1.33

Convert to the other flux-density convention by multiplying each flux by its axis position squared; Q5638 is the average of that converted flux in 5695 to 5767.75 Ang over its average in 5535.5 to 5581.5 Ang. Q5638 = 1.3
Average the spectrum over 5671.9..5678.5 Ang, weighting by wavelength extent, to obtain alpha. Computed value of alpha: 15.6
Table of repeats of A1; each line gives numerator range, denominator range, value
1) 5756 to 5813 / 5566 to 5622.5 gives 1.38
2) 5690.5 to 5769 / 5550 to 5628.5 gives 1.25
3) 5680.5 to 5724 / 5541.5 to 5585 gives 1.16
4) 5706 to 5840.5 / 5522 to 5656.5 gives 1.33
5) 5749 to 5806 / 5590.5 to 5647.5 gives 1.39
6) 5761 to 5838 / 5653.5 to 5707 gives 1.22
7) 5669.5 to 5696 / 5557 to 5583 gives 1.06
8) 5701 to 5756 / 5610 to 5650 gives 1.30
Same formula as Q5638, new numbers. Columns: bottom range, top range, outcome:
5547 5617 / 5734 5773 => 1.31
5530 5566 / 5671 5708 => 1.15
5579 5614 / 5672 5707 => 1.12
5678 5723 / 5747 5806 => 1.17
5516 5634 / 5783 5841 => 1.41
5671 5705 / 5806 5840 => 1.20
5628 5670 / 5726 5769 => 1.28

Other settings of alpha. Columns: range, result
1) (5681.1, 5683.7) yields 16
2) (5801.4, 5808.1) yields 21.7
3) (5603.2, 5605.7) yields 13.8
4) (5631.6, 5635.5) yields 14.3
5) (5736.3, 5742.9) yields 18.6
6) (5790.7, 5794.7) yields 18.7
